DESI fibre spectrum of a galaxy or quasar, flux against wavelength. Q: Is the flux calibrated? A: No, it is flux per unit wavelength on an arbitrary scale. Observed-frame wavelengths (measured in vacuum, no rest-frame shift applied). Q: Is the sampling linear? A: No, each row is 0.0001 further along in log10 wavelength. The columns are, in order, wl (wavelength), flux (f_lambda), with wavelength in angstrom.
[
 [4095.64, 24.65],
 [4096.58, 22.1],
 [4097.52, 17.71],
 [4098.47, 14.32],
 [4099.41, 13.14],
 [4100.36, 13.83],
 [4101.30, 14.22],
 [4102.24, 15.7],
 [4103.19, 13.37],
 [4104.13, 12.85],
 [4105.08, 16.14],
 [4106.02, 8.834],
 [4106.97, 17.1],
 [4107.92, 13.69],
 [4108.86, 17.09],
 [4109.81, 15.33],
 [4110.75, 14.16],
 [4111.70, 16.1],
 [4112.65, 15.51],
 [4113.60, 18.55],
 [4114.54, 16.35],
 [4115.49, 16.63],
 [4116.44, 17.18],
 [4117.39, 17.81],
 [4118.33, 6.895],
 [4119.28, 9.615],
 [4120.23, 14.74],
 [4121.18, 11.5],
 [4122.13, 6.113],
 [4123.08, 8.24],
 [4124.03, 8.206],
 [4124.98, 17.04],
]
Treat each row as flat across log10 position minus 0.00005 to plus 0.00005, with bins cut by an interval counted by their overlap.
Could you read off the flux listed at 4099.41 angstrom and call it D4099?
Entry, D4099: 13.14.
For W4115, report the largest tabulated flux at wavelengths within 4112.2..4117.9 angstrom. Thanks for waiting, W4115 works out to 18.55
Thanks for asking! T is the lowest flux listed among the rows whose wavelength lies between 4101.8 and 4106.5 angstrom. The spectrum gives 8.834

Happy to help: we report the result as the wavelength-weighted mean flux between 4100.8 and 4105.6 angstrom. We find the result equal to 14.4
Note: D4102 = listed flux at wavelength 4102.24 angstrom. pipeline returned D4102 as 15.7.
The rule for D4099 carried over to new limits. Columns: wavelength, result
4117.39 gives 17.81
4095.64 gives 24.65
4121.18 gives 11.5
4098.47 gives 14.32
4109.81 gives 15.33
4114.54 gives 16.35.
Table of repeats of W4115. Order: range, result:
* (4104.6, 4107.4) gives 17.1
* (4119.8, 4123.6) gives 14.74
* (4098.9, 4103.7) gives 15.7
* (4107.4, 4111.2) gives 17.09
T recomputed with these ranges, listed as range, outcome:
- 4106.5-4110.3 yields 13.69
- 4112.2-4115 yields 15.51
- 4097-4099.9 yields 13.14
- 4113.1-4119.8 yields 6.895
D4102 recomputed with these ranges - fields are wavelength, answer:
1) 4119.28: 9.615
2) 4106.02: 8.834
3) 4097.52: 17.71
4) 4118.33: 6.895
